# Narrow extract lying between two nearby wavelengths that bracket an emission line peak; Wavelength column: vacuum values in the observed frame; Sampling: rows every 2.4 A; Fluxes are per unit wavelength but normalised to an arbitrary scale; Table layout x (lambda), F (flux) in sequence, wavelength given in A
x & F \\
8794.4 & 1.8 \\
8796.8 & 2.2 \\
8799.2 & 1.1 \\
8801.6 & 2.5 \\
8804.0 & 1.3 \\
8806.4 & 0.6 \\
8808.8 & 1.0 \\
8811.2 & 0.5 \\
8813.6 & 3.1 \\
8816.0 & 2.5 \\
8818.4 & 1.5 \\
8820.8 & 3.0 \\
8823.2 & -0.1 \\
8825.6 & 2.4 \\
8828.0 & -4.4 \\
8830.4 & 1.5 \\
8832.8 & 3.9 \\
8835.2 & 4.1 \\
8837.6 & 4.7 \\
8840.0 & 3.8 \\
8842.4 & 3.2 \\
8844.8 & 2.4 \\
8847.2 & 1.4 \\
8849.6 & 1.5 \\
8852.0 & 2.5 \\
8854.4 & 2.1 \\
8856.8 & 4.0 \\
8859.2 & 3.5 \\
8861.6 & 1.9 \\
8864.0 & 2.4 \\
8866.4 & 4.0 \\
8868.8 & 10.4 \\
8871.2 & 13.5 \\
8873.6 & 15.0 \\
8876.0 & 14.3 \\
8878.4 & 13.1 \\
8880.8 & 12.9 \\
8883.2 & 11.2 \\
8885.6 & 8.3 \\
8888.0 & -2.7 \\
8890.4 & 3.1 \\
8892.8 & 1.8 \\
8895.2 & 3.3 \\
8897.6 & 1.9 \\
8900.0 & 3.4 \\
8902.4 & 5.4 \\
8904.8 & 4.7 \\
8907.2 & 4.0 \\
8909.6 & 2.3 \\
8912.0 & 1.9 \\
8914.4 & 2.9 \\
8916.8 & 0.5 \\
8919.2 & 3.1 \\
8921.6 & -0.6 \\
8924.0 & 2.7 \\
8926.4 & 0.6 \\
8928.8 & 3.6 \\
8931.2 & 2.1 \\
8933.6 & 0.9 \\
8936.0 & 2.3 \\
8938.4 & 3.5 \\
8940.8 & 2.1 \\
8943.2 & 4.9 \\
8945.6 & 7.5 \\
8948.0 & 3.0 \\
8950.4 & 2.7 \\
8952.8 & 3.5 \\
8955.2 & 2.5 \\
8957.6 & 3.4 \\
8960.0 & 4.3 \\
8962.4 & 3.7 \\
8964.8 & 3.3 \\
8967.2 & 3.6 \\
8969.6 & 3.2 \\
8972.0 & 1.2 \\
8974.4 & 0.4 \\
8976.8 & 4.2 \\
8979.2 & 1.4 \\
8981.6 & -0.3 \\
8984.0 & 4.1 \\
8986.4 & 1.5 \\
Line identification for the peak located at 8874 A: [O II]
